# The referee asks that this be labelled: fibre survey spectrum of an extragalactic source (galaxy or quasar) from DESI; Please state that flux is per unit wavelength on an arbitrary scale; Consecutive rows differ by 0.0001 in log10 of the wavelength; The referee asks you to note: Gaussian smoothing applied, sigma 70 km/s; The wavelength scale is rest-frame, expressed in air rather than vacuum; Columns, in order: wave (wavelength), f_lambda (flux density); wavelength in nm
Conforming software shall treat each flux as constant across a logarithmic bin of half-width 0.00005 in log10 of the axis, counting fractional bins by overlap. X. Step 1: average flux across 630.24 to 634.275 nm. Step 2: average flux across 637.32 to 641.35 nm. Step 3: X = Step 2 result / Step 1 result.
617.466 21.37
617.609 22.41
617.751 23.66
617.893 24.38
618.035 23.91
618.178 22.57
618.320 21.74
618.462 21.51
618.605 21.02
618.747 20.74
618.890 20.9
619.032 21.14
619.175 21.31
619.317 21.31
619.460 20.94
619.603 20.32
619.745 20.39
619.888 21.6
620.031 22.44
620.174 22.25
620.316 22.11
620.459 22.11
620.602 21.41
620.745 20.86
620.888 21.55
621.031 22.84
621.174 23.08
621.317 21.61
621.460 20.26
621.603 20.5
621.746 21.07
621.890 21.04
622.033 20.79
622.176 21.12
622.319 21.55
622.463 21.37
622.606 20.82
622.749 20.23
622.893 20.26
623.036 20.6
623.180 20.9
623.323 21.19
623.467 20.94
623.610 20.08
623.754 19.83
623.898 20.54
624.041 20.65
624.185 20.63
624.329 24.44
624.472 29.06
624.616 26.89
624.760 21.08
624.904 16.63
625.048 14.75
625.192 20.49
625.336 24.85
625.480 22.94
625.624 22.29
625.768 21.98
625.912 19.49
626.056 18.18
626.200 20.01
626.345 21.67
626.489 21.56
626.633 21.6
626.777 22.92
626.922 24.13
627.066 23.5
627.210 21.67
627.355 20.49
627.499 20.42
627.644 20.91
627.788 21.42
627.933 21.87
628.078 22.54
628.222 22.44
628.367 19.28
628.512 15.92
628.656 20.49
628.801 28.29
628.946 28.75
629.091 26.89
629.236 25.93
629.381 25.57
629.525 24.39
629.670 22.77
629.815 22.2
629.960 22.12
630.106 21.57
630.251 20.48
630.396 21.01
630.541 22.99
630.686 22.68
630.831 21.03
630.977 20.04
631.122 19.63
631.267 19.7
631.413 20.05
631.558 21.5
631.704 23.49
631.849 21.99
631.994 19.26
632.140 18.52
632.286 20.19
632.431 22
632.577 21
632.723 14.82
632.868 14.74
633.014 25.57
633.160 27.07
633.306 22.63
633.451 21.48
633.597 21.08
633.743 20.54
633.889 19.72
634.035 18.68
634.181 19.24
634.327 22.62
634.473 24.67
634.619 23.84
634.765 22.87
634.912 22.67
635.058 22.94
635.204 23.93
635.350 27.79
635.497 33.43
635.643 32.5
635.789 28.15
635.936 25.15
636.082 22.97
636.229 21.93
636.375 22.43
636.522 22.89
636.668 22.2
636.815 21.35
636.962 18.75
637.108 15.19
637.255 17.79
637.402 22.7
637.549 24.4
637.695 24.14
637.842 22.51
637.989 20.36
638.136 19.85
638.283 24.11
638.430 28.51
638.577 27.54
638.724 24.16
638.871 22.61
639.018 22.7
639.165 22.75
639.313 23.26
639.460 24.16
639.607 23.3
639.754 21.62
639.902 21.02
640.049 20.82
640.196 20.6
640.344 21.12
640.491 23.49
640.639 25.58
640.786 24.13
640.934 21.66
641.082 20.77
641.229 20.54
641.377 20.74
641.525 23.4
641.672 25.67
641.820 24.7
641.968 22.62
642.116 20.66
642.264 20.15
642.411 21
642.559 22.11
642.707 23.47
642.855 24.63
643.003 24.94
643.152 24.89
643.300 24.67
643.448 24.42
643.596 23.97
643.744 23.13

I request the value 1.10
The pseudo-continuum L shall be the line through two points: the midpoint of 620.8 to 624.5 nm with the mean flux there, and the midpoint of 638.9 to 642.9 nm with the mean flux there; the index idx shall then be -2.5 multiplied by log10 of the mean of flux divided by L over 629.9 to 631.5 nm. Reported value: 0.04 mag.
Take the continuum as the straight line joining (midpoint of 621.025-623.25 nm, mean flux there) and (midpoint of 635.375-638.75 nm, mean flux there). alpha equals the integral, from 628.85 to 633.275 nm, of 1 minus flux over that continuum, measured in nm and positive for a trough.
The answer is 0.12 nm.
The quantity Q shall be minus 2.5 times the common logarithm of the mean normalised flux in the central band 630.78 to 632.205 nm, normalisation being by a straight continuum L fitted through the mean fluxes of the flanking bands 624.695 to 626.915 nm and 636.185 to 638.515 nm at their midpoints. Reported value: 0.04 mag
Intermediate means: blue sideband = 20.8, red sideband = 21.8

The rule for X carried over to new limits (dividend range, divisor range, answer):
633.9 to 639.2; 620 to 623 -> 1.09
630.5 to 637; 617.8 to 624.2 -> 1.05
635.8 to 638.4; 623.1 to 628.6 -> 1.03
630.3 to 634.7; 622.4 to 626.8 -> 0.99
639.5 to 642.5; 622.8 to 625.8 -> 1.03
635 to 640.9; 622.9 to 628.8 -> 1.09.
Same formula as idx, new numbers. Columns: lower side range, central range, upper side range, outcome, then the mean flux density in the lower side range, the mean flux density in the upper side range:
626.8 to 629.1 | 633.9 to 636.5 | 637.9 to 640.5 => -0.08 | 22.3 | 22.9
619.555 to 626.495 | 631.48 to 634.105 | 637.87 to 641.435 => 0.07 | 21.3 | 22.7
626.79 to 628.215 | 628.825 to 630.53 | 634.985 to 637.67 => -0.07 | 21.9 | 23.7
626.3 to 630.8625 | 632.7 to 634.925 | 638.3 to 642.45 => 0.06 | 22.5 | 22.9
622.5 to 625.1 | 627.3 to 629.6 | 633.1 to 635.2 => -0.06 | 21.1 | 22.2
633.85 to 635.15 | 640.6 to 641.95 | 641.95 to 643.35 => -0.01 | 22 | 22.9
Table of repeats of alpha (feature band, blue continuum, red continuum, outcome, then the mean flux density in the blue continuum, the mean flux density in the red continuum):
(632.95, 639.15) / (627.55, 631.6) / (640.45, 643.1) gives -0.192 nm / 22.2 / 22.8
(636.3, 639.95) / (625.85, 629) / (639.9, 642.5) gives -0.058 nm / 21.7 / 22.2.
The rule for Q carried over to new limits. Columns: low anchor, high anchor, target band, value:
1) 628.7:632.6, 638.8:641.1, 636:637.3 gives 0.09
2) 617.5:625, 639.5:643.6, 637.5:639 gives -0.06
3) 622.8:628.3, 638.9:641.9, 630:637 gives -0.01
